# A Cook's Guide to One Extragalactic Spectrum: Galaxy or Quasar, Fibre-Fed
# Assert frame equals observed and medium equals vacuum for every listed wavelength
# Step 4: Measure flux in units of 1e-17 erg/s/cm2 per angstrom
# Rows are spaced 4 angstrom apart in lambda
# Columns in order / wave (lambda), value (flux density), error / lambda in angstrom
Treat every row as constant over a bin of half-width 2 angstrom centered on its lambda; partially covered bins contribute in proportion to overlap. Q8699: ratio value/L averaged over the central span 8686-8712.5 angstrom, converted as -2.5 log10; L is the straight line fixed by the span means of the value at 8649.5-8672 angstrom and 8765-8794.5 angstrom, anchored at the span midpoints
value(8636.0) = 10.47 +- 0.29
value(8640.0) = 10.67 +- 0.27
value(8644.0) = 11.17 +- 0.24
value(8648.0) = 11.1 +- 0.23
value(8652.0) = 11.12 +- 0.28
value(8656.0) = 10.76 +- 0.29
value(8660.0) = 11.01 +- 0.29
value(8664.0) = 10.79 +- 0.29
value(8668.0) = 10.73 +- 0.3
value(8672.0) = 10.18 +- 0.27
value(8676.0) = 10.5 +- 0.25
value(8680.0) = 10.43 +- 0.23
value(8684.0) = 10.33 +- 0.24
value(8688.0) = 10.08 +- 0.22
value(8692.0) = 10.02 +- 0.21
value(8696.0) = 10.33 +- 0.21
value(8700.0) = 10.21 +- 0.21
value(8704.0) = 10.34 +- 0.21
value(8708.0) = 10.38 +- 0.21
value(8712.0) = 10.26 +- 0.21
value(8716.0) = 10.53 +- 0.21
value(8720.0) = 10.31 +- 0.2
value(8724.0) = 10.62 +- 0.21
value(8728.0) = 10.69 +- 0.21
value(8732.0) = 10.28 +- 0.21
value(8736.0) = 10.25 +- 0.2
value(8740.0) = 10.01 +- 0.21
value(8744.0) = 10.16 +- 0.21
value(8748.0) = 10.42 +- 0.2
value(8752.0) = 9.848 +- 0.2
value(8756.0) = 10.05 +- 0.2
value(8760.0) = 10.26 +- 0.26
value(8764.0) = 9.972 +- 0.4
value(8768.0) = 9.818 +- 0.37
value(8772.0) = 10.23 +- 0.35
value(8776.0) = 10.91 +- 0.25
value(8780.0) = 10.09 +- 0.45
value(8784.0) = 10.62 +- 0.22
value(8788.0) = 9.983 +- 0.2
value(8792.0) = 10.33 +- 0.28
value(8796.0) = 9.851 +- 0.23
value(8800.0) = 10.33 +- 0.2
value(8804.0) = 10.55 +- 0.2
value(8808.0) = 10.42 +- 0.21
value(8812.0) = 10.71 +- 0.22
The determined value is 0.04 mag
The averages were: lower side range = 10.8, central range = 10.2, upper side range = 10.3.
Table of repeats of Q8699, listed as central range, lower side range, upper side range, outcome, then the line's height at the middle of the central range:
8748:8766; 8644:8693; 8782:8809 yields 0.03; 10.4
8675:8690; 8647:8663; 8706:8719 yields 0.04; 10.7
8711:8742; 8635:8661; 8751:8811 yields 0.01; 10.5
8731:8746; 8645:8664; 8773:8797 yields 0.04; 10.6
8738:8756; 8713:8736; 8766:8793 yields 0.03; 10.4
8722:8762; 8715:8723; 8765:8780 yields 0.01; 10.4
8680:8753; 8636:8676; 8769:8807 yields 0.03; 10.6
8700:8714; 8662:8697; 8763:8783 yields 0.00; 10.3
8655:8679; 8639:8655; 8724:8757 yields 0.02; 10.9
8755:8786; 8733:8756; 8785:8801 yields -0.01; 10.1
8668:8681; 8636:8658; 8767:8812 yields 0.04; 10.8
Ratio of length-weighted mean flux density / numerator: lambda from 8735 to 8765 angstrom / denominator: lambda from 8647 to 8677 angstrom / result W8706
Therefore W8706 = 0.9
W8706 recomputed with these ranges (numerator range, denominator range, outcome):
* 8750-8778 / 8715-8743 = 0.98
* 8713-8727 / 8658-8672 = 0.98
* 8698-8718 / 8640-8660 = 0.94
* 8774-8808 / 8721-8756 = 1.01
